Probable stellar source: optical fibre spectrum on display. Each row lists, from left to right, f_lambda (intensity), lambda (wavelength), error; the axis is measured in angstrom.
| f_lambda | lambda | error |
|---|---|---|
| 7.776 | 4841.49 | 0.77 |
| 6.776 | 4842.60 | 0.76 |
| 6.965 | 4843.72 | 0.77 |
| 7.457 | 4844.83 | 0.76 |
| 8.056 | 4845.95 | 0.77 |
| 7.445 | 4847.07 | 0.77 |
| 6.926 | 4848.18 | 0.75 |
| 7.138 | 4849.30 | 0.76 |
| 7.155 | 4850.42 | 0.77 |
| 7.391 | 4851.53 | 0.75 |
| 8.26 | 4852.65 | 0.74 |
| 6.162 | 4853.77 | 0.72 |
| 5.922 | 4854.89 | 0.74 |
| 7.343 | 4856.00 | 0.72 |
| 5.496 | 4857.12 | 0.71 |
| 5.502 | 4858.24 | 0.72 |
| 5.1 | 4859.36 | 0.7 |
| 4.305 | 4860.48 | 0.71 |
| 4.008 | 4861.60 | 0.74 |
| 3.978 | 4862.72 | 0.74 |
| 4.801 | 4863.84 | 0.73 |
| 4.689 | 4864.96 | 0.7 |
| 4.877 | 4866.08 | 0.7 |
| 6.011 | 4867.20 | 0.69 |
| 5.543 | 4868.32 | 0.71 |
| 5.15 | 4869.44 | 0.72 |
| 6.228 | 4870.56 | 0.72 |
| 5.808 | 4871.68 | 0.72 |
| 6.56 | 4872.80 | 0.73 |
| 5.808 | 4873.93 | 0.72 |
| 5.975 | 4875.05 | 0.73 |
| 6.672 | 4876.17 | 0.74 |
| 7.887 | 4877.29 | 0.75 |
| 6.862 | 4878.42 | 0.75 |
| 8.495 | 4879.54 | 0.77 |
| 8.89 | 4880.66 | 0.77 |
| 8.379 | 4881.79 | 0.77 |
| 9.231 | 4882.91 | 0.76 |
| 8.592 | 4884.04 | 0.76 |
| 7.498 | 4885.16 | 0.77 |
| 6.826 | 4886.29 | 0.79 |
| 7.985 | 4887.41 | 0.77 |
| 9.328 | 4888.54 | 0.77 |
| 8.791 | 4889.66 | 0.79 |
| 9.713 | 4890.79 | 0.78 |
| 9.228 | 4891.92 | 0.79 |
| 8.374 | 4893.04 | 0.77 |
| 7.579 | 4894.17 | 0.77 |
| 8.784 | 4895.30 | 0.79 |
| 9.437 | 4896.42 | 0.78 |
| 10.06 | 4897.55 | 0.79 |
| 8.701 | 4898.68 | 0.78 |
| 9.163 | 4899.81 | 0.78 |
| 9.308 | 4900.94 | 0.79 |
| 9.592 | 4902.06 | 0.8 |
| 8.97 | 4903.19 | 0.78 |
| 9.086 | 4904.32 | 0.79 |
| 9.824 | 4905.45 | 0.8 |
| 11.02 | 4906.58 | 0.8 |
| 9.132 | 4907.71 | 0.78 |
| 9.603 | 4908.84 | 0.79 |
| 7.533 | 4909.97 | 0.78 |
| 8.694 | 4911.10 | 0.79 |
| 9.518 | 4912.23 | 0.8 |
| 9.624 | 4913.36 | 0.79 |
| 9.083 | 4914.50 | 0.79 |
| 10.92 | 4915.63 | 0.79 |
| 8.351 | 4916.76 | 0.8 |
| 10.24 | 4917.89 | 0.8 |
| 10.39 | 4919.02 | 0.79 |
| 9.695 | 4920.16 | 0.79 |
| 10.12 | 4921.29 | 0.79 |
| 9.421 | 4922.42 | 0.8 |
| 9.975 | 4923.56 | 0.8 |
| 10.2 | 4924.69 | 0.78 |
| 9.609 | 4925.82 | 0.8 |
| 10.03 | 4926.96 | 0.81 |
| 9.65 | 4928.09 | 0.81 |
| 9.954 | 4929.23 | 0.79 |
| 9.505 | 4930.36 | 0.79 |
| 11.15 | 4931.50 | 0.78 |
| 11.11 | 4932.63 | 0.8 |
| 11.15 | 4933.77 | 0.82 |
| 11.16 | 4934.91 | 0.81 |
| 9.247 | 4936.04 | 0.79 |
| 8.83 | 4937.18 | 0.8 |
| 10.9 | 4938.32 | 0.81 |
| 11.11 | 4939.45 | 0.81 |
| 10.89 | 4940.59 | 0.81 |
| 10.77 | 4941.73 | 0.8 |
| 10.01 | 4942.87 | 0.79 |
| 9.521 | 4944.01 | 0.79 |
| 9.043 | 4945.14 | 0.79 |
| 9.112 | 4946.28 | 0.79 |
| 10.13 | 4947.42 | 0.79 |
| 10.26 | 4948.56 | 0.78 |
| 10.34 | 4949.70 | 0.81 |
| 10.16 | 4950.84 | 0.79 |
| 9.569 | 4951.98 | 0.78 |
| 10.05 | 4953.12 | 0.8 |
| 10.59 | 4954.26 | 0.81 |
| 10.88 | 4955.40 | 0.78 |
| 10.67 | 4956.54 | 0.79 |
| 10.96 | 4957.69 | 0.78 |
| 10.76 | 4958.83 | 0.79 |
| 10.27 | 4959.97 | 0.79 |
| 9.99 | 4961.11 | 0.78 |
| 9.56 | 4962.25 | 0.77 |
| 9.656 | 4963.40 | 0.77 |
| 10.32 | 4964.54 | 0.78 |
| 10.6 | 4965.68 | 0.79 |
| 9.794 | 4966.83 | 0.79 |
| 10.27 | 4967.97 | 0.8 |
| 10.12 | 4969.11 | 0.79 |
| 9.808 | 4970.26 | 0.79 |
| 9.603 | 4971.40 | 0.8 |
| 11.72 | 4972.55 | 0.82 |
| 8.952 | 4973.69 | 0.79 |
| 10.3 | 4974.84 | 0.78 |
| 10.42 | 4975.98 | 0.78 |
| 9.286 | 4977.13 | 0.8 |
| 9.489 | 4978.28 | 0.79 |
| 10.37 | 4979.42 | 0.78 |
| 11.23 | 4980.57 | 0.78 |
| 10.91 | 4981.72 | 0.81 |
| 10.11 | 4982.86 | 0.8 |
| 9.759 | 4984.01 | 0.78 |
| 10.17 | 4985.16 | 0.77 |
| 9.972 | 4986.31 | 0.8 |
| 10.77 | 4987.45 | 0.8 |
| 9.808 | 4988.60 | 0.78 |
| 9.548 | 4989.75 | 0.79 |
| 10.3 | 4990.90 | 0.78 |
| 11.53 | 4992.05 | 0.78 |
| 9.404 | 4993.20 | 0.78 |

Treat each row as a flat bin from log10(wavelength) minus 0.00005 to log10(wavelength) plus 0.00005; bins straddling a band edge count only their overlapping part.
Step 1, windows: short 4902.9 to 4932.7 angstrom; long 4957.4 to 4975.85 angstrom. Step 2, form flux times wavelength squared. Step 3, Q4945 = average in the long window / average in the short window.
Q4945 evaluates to 1.07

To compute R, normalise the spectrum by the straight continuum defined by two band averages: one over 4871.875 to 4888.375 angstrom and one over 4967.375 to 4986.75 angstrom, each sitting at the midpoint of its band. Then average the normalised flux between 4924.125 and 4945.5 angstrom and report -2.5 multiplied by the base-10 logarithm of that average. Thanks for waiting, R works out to -0.136 mag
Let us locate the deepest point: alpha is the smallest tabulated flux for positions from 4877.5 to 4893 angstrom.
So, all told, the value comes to 6.826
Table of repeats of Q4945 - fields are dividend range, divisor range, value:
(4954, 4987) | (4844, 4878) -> 1.74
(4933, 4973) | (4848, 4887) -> 1.64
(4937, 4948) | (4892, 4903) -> 1.14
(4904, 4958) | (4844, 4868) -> 1.69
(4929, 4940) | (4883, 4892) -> 1.25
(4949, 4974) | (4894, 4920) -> 1.12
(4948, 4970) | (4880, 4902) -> 1.20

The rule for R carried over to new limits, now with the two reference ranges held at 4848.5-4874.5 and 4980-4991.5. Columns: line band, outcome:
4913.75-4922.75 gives -0.24 mag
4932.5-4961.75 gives -0.16 mag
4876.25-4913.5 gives -0.25 mag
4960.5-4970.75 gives -0.05 mag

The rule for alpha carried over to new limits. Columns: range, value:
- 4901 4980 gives 7.533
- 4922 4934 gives 9.421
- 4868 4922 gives 5.15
